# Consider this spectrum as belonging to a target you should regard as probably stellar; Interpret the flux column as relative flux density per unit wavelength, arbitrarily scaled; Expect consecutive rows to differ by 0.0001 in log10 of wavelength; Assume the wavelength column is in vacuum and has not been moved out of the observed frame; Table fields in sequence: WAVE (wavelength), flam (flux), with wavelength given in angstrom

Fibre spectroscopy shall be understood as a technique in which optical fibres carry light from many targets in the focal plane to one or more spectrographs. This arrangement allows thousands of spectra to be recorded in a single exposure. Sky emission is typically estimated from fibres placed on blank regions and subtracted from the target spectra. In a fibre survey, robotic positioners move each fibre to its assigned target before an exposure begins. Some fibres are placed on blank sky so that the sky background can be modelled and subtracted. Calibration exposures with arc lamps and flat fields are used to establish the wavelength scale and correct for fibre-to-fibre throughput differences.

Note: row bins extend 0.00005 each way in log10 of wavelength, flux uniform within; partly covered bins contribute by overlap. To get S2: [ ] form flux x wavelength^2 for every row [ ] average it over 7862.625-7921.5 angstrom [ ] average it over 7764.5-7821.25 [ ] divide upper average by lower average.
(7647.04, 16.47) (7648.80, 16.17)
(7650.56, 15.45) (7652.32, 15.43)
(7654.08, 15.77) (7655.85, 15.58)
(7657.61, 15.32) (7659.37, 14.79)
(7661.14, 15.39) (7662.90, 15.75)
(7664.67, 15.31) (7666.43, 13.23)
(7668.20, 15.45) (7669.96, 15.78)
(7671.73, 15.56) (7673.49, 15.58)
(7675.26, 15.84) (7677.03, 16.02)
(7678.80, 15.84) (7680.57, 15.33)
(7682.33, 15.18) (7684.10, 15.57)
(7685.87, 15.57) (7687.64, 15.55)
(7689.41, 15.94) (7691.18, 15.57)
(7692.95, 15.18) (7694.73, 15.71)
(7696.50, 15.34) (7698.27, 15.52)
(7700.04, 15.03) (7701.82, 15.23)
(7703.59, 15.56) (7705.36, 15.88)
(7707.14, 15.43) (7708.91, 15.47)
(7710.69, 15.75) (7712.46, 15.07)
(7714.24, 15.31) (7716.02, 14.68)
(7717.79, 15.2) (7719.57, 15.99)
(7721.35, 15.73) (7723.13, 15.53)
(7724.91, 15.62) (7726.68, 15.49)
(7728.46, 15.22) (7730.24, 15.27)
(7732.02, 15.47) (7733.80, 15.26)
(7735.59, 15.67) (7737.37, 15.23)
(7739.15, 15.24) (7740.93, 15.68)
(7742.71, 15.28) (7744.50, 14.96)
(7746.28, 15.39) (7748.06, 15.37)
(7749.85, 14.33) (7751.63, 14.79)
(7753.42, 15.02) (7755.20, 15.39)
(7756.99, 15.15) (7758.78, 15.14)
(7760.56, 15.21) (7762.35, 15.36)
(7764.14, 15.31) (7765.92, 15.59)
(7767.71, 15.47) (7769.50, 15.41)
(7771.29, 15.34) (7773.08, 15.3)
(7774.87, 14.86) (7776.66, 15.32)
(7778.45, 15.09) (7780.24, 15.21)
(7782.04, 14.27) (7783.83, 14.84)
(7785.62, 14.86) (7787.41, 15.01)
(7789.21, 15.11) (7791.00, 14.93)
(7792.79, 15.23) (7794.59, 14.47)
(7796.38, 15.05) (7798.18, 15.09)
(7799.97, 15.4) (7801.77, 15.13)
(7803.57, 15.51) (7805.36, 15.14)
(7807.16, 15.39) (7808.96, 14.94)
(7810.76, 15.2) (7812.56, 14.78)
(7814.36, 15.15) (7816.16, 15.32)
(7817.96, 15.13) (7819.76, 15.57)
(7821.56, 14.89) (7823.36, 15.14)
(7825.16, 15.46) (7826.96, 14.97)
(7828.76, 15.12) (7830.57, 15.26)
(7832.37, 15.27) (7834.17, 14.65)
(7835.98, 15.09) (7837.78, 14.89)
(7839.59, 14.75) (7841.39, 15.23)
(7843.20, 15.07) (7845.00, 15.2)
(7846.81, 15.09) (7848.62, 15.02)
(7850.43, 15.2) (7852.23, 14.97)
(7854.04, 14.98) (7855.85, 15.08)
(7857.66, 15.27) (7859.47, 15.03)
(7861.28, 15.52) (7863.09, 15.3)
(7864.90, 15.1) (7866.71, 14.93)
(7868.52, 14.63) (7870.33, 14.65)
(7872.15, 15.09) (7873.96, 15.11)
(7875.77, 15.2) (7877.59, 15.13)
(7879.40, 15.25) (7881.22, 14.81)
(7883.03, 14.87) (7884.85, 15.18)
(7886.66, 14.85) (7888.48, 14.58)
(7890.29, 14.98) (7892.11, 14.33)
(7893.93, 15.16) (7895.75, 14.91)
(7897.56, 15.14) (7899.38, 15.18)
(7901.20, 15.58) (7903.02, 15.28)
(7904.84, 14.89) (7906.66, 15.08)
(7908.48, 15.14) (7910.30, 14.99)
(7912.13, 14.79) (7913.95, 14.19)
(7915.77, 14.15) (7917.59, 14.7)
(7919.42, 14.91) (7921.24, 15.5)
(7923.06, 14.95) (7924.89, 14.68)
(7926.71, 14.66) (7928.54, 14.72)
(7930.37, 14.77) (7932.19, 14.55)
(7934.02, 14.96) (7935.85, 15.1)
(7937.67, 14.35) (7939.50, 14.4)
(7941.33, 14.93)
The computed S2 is 1.0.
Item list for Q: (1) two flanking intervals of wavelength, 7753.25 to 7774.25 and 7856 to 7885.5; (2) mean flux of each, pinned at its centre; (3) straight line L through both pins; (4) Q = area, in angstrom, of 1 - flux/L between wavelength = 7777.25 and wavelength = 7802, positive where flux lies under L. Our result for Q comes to 0.4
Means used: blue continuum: 15.3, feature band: 15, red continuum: 15.1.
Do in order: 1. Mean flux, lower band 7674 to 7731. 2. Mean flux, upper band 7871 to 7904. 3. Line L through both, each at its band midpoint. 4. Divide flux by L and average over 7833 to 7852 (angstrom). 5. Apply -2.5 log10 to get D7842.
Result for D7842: 0.01 mag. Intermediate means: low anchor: 15.5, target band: 15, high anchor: 15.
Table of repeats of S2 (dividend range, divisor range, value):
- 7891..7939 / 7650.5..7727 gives 1.02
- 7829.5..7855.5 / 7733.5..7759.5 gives 1.02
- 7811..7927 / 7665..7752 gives 1.02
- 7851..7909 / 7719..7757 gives 1.02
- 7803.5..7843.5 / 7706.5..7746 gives 1.01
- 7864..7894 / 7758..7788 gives 1.01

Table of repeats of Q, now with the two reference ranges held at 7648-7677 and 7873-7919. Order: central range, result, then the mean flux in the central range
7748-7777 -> 0.0 angstrom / 15.2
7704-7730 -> -0.3 angstrom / 15.5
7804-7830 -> -0.1 angstrom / 15.2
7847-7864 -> -0.1 angstrom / 15.1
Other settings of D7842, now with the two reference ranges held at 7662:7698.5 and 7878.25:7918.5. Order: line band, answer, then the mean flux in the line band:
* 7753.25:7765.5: 0.000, 15.3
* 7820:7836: -0.002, 15.1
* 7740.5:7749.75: 0.005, 15.2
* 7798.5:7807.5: -0.010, 15.3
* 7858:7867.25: -0.014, 15.2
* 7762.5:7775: -0.008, 15.4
